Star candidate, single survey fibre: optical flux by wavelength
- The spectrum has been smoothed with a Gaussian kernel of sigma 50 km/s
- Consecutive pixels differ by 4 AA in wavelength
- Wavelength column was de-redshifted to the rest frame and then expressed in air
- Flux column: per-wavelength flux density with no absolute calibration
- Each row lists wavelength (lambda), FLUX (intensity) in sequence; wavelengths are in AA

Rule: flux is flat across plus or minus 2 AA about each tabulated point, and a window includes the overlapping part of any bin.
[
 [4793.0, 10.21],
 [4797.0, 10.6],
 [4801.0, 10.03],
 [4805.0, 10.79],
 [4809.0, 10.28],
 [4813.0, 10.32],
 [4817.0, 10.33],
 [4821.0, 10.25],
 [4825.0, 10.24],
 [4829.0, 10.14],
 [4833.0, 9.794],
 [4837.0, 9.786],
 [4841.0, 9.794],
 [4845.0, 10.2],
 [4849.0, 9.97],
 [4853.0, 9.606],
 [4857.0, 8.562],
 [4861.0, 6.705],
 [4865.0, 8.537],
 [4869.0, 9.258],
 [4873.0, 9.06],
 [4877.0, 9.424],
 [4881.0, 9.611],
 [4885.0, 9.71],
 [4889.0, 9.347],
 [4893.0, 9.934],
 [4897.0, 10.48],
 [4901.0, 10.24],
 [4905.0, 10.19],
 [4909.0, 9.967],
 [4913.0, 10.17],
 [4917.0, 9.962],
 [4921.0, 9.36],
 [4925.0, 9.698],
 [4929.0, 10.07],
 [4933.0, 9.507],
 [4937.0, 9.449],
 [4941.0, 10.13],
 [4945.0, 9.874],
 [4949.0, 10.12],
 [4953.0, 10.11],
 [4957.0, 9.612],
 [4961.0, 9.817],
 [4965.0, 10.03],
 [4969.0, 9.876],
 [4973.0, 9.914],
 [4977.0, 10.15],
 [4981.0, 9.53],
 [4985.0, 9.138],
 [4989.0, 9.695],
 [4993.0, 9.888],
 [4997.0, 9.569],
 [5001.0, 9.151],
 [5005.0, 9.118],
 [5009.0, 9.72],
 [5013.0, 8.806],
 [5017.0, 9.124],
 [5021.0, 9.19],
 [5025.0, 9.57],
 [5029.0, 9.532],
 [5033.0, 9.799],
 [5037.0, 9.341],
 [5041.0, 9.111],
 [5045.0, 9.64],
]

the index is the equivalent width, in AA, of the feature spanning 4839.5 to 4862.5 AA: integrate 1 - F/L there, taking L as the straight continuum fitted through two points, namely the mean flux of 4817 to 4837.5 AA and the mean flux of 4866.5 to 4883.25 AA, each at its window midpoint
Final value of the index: 1.3 AA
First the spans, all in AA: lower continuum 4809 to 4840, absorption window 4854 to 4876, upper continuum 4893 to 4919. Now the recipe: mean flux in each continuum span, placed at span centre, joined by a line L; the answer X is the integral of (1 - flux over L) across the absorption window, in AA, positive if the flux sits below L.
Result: 3.5 AA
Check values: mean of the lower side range 10.1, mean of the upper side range 10.2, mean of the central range 8.52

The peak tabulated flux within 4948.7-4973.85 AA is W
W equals 10.12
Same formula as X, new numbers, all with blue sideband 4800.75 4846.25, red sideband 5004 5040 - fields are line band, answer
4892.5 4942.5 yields -0.76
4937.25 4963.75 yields -0.73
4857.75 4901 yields 3.04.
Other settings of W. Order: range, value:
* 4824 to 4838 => 10.24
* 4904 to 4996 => 10.19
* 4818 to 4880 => 10.25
